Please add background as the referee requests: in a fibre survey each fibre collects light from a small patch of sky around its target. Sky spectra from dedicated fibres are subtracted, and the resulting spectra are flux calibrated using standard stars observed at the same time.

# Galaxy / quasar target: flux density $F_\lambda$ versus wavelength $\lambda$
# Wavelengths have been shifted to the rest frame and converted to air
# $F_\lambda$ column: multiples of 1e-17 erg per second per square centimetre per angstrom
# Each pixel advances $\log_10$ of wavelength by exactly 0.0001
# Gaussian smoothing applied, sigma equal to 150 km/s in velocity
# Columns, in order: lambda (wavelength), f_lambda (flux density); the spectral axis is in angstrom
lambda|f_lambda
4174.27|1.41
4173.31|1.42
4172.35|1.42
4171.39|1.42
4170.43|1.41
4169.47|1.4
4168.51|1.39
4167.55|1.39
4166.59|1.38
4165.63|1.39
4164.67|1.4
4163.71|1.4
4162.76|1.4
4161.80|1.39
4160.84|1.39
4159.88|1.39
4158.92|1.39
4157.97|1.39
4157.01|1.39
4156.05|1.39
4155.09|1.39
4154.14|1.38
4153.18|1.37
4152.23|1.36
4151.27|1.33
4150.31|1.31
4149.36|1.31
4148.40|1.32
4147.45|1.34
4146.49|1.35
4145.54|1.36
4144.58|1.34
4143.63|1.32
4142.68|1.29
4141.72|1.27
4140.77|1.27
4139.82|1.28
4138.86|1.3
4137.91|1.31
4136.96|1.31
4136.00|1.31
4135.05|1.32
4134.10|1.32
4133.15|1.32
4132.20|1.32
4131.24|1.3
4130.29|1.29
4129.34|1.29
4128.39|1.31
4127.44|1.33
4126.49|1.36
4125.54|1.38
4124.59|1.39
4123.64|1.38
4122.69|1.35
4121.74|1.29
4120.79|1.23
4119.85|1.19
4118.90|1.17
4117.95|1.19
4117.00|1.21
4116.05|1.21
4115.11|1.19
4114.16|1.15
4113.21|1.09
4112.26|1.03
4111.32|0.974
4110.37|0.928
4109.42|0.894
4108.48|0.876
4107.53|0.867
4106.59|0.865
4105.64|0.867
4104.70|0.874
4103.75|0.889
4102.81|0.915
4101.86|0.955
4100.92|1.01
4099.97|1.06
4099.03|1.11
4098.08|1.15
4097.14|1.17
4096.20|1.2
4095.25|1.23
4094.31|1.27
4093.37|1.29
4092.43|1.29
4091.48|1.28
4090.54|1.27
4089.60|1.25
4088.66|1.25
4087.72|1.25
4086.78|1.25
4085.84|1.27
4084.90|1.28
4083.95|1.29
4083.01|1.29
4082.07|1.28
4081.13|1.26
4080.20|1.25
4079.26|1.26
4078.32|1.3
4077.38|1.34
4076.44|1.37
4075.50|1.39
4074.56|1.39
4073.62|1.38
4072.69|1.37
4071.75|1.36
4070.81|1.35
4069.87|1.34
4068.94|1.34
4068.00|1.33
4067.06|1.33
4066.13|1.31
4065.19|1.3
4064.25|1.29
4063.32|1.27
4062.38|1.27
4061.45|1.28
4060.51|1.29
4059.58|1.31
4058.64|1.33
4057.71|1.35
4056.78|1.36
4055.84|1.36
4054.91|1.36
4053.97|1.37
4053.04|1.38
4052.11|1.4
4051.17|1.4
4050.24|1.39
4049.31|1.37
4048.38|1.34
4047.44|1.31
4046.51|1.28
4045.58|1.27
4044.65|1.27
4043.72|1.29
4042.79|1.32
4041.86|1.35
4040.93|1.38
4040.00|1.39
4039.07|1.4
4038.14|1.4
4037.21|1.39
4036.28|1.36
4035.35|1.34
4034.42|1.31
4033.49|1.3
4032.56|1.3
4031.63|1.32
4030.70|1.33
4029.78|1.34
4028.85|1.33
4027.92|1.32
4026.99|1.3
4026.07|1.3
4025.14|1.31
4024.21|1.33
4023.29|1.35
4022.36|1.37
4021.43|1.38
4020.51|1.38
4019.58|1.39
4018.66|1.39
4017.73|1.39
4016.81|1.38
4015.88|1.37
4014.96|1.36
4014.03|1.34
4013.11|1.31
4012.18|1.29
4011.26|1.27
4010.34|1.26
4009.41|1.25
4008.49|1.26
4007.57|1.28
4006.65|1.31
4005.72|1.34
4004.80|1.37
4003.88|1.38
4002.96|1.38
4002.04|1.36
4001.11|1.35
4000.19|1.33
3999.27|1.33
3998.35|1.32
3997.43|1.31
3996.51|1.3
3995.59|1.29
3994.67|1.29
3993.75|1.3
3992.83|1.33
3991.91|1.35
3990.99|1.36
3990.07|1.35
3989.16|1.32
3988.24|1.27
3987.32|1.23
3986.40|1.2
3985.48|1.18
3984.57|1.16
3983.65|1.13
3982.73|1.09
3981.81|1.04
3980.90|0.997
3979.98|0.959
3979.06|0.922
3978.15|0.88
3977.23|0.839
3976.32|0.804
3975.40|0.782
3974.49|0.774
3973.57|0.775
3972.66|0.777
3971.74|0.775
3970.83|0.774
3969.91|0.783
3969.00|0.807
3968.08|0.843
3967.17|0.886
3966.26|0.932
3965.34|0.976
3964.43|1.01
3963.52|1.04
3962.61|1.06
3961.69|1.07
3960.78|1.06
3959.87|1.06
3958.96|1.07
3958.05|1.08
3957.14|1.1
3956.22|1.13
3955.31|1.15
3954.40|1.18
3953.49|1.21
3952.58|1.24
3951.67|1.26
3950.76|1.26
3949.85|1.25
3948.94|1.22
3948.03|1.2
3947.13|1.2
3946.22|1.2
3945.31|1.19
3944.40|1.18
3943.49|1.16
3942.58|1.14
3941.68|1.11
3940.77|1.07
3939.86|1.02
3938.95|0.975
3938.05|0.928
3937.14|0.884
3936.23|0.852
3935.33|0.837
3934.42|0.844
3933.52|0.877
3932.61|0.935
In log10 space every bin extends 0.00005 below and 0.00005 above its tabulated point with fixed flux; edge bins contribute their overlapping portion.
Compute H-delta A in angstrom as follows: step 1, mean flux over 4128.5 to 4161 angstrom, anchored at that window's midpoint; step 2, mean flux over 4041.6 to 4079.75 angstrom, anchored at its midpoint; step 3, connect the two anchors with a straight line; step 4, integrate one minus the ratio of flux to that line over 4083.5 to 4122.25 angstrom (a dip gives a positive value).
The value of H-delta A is 6.1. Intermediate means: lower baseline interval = 1.33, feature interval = 1.12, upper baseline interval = 1.33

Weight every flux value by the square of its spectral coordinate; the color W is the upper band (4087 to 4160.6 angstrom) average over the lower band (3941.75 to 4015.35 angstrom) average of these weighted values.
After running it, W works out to 1.15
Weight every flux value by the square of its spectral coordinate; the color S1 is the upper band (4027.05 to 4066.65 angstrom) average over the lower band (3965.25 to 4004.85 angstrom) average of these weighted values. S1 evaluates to 1.2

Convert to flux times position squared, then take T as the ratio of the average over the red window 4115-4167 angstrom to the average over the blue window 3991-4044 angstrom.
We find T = 1.06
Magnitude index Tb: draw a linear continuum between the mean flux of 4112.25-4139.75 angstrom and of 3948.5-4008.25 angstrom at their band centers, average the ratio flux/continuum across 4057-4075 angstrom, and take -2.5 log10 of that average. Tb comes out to -0.10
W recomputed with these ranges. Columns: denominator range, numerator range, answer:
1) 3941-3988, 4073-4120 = 1.19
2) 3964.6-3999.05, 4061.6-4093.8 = 1.29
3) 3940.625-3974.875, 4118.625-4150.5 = 1.36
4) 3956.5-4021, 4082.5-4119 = 1.02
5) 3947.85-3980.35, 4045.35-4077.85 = 1.41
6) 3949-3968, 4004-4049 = 1.26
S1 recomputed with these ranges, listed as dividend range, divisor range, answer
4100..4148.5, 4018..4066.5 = 0.93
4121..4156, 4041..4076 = 1.03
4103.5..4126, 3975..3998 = 1.02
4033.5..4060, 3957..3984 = 1.50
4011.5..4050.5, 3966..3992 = 1.38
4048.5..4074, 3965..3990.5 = 1.44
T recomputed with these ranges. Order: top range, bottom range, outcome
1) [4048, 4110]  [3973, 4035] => 1.03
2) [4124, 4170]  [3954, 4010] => 1.31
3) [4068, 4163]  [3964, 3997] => 1.28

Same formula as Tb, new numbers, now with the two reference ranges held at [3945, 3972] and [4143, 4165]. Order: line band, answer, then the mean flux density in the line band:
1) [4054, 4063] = -0.089 mag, 1.32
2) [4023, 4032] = -0.131 mag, 1.32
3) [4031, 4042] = -0.141 mag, 1.35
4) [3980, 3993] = -0.087 mag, 1.2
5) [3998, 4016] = -0.159 mag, 1.32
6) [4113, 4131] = 0.043 mag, 1.27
